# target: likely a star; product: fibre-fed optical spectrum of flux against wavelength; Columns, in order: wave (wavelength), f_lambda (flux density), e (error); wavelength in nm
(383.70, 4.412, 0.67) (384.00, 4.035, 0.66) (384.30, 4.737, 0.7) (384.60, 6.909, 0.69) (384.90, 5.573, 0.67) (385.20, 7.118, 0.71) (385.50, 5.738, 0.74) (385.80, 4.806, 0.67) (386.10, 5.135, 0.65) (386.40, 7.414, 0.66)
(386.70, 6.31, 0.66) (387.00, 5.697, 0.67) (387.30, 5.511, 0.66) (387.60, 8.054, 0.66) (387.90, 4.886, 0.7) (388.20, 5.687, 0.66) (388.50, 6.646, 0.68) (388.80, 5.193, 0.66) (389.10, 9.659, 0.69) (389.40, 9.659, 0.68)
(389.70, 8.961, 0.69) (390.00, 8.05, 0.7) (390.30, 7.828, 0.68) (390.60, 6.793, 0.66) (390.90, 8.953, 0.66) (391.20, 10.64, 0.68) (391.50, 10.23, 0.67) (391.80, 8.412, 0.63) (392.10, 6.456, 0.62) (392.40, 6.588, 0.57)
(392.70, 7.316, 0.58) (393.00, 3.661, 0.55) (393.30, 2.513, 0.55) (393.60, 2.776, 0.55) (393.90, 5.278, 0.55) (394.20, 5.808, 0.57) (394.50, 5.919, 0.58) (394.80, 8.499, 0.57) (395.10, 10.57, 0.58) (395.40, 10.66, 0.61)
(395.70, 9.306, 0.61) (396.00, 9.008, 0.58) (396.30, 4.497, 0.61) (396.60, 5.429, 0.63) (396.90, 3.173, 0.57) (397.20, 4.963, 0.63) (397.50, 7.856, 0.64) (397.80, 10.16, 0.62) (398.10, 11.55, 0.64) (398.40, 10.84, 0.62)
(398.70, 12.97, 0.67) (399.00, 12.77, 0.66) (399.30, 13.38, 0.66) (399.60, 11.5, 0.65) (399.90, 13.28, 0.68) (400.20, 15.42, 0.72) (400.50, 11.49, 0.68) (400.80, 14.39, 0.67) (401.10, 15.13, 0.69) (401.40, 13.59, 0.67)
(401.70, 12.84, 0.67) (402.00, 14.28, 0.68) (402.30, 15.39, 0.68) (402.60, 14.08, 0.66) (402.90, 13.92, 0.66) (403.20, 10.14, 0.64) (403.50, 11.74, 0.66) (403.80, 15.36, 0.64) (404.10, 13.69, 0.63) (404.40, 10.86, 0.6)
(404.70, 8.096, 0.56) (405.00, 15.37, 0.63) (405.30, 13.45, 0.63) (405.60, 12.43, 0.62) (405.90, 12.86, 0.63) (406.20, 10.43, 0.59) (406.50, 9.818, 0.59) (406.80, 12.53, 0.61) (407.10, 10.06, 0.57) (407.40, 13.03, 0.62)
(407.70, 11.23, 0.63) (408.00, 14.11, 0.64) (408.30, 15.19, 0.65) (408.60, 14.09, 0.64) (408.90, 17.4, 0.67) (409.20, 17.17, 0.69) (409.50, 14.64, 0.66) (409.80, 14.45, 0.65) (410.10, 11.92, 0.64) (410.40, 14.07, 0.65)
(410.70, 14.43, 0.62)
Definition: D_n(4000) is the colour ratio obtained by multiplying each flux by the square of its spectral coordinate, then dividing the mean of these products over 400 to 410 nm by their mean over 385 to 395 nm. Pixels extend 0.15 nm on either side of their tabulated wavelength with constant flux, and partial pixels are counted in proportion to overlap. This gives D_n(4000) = 2.1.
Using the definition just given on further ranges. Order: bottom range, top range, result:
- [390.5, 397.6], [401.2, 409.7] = 2.03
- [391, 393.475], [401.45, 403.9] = 2.03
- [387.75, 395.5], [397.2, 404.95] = 1.82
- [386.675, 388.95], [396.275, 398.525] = 1.31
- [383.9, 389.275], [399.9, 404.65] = 2.37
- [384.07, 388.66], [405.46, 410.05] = 2.47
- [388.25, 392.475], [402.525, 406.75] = 1.62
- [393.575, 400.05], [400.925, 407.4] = 1.50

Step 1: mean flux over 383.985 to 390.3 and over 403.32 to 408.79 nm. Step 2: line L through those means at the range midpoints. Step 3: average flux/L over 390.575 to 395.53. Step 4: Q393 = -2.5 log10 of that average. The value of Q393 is 0.17 mag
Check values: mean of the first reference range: 6.55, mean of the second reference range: 12.5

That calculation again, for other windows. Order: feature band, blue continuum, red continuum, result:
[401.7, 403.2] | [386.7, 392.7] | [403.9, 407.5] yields -0.247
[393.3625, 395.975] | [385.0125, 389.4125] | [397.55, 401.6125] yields 0.379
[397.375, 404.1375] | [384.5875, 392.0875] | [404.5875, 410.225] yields -0.165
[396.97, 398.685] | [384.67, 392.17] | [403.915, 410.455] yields 0.119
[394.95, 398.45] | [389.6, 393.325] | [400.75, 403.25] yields 0.299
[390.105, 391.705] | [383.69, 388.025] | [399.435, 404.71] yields -0.092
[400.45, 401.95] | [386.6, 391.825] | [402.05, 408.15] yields -0.210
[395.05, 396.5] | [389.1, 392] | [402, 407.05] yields 0.187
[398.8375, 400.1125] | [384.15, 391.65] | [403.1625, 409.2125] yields -0.204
